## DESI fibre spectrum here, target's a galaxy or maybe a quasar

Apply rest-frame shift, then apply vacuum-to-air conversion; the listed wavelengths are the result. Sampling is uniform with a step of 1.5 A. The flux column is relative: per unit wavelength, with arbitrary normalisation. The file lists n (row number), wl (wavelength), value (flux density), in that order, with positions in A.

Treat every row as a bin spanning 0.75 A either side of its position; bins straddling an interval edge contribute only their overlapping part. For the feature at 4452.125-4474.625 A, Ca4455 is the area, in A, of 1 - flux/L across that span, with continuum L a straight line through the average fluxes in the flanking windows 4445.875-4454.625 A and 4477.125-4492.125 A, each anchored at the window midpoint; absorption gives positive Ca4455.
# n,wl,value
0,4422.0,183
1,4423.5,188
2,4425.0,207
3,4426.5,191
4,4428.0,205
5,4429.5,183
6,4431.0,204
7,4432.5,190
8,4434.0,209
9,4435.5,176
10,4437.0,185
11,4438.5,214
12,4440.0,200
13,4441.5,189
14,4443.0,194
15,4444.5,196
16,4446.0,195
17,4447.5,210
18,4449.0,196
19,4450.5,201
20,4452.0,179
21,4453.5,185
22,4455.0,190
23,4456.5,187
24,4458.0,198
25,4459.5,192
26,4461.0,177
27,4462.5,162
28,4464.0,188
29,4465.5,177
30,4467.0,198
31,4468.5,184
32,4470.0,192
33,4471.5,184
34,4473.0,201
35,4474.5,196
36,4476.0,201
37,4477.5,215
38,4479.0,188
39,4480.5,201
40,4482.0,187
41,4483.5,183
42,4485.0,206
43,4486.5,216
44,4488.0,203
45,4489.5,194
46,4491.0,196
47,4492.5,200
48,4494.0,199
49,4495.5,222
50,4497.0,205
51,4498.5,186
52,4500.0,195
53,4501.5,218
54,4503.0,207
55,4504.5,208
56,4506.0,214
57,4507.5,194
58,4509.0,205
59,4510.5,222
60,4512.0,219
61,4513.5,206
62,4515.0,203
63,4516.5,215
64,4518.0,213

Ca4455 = 1.0 A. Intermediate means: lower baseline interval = 194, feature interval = 187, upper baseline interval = 199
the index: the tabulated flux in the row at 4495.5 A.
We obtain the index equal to 222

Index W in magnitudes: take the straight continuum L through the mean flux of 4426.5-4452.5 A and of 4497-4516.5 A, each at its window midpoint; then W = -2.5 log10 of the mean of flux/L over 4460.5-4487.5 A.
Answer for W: 0.05 mag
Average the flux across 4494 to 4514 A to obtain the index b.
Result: 207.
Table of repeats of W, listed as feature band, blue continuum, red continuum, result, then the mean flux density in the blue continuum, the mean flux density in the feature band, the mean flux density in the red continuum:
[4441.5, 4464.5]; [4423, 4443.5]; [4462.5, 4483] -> 0.02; 195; 190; 192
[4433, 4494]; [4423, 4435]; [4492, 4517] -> 0.04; 197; 194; 207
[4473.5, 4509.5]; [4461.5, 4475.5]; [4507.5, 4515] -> -0.01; 187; 202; 210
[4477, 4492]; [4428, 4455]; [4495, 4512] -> 0.03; 195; 199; 207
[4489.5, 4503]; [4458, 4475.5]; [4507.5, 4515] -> 0.00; 187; 202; 210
